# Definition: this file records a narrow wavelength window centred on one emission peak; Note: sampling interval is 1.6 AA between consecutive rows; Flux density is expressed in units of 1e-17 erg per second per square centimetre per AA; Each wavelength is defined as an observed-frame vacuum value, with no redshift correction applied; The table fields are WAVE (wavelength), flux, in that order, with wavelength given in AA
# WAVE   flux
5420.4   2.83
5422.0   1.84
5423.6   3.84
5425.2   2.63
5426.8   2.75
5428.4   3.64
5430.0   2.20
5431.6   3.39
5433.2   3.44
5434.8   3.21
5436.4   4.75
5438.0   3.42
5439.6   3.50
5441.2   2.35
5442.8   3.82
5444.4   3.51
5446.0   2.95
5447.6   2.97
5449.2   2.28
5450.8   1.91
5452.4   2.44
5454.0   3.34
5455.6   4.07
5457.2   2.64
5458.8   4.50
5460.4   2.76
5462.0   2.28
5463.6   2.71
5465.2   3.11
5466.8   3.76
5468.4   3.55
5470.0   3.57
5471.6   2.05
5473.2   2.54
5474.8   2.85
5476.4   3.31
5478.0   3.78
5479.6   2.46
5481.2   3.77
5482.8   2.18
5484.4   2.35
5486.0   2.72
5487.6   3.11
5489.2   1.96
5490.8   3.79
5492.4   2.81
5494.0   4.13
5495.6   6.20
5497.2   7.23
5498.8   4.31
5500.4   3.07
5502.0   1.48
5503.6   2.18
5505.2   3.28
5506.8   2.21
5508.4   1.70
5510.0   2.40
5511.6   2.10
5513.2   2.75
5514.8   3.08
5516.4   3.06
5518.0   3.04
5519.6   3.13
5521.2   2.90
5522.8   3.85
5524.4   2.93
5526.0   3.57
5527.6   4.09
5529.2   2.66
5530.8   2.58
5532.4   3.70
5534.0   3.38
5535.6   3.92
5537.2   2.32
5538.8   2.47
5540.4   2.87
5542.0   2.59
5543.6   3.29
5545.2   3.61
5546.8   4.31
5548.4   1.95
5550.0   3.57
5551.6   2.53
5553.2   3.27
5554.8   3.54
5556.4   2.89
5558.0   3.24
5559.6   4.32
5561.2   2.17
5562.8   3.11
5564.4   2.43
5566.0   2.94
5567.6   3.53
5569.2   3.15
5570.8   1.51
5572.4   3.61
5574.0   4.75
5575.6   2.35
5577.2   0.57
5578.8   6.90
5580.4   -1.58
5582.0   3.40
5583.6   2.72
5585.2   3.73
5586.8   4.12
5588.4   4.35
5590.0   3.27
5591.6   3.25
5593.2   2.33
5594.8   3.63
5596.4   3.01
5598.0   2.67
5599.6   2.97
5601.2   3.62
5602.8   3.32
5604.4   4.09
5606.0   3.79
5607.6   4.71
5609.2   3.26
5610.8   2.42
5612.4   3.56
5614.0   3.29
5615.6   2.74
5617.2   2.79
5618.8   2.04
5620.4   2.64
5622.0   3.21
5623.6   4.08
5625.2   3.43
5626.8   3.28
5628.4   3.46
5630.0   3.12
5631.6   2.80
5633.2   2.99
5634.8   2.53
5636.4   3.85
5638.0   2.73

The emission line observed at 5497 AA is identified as H-beta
